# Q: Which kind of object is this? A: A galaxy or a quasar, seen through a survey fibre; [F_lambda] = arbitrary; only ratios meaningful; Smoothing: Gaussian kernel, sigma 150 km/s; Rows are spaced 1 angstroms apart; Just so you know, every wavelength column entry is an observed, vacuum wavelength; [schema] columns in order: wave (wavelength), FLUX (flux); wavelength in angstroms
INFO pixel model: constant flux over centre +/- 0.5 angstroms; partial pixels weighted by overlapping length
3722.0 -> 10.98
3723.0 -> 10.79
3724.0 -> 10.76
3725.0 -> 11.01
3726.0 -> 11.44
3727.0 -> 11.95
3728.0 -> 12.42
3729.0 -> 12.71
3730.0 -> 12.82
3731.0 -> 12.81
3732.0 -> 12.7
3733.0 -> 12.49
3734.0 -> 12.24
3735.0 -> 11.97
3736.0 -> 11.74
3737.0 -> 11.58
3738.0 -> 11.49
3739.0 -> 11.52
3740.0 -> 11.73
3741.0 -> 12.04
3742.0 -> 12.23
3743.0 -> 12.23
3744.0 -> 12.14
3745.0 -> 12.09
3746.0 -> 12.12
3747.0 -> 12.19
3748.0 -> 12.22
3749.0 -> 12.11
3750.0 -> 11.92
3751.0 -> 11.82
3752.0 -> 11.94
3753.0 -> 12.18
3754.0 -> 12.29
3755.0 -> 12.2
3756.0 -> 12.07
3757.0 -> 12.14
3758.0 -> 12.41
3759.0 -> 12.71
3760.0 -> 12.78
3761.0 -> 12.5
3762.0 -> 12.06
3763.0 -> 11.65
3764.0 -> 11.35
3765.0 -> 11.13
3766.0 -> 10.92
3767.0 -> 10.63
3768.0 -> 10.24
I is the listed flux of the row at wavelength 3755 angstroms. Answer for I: 12.2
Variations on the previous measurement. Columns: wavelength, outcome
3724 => 10.76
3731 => 12.81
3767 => 10.63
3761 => 12.5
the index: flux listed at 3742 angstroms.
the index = 12.23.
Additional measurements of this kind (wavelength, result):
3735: 11.97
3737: 11.58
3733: 12.49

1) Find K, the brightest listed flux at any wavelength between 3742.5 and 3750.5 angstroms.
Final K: 12.23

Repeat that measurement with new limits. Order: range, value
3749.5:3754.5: 12.29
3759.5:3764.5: 12.78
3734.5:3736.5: 11.97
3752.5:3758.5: 12.41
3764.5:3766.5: 11.13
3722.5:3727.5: 11.95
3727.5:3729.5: 12.71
